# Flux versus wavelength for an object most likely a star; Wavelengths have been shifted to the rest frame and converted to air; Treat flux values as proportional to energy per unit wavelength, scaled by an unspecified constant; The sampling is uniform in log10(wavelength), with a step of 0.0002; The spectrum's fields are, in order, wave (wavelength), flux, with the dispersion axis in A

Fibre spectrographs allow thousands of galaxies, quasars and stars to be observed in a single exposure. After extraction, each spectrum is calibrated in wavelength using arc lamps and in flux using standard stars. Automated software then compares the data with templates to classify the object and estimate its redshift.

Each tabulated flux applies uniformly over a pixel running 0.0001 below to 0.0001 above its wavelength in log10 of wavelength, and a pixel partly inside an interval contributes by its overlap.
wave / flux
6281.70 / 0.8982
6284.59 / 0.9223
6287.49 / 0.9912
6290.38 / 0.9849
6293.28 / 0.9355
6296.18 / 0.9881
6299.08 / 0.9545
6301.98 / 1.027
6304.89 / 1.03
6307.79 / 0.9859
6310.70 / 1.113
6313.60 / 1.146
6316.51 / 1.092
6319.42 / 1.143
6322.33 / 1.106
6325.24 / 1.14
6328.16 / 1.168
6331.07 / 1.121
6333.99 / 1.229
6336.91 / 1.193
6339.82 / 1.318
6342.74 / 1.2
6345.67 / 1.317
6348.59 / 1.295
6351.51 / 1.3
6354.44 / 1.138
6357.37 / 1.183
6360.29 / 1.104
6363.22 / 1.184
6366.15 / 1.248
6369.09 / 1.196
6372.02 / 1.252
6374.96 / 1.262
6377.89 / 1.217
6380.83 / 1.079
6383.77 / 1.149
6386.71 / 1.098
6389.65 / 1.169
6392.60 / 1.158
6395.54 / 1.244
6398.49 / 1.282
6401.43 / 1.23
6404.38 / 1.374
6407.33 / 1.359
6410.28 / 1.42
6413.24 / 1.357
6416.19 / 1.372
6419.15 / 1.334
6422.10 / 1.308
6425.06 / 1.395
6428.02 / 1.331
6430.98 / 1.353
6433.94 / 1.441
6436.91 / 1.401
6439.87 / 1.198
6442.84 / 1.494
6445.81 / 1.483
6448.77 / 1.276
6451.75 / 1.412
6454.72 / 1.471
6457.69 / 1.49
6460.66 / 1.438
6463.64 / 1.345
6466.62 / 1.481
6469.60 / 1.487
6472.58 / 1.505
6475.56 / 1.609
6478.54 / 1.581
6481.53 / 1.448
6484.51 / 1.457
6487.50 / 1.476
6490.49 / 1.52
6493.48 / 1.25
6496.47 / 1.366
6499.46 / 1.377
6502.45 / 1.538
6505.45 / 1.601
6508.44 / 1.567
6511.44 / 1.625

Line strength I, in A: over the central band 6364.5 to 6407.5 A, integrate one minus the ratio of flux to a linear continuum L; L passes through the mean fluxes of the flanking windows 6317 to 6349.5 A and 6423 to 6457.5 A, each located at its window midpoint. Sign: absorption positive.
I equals 2.5 A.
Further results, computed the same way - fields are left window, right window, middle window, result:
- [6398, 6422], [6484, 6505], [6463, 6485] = -1.32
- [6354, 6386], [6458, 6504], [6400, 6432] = -1.27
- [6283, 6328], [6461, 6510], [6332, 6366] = -2.33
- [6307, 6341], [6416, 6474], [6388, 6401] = 0.83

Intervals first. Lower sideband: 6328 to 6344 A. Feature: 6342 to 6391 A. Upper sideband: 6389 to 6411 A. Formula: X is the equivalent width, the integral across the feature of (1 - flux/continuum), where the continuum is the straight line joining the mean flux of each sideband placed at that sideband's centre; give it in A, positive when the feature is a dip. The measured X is 1.66 A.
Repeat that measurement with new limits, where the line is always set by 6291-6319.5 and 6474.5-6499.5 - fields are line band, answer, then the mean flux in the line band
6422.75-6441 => -0.36 A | 1.35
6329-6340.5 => -1.07 A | 1.21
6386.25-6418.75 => -0.64 A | 1.29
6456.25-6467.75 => -0.32 A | 1.44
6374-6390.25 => 0.72 A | 1.16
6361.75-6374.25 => -0.45 A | 1.22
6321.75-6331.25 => -0.47 A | 1.14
